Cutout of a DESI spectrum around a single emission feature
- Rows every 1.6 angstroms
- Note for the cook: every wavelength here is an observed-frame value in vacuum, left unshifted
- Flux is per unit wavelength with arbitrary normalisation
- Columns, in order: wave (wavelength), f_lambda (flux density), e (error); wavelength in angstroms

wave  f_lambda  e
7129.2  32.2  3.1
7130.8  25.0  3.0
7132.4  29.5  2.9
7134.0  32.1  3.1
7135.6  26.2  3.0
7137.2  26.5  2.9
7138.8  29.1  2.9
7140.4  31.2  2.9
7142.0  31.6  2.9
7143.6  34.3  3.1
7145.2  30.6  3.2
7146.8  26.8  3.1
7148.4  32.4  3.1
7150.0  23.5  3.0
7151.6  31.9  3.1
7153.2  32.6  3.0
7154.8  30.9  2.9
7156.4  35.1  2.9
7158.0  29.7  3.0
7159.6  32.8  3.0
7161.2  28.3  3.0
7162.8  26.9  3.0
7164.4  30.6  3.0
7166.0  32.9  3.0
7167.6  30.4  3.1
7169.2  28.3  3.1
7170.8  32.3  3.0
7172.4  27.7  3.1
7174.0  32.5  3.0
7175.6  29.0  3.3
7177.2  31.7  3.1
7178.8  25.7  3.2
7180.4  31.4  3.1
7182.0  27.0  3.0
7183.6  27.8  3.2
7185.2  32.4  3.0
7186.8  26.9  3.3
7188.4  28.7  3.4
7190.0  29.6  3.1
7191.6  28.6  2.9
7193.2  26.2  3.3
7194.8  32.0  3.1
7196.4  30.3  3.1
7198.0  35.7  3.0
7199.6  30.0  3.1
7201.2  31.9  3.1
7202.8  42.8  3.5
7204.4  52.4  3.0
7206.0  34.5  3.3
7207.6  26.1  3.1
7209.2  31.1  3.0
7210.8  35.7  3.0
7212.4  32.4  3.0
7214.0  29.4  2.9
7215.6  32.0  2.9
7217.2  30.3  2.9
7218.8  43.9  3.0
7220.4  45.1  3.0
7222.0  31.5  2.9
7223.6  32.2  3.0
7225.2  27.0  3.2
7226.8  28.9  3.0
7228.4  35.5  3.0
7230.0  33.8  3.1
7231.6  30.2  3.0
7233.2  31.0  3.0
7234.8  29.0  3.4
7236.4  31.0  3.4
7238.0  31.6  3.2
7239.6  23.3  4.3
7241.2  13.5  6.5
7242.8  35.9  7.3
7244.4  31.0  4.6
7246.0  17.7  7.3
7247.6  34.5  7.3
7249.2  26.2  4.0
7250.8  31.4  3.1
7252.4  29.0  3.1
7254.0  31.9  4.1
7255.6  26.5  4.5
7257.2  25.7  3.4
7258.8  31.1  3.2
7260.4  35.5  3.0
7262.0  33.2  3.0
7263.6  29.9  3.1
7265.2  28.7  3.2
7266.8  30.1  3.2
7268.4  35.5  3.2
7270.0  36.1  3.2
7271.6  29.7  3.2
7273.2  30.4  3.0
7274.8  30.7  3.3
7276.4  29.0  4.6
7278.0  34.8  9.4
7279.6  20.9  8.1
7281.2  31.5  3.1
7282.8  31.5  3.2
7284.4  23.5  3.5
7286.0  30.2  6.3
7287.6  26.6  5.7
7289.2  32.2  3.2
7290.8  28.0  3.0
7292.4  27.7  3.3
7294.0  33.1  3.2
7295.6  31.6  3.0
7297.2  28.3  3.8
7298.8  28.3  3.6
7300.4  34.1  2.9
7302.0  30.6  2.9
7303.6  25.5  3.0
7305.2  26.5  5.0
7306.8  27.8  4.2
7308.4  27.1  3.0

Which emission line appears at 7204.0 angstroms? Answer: [S II]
